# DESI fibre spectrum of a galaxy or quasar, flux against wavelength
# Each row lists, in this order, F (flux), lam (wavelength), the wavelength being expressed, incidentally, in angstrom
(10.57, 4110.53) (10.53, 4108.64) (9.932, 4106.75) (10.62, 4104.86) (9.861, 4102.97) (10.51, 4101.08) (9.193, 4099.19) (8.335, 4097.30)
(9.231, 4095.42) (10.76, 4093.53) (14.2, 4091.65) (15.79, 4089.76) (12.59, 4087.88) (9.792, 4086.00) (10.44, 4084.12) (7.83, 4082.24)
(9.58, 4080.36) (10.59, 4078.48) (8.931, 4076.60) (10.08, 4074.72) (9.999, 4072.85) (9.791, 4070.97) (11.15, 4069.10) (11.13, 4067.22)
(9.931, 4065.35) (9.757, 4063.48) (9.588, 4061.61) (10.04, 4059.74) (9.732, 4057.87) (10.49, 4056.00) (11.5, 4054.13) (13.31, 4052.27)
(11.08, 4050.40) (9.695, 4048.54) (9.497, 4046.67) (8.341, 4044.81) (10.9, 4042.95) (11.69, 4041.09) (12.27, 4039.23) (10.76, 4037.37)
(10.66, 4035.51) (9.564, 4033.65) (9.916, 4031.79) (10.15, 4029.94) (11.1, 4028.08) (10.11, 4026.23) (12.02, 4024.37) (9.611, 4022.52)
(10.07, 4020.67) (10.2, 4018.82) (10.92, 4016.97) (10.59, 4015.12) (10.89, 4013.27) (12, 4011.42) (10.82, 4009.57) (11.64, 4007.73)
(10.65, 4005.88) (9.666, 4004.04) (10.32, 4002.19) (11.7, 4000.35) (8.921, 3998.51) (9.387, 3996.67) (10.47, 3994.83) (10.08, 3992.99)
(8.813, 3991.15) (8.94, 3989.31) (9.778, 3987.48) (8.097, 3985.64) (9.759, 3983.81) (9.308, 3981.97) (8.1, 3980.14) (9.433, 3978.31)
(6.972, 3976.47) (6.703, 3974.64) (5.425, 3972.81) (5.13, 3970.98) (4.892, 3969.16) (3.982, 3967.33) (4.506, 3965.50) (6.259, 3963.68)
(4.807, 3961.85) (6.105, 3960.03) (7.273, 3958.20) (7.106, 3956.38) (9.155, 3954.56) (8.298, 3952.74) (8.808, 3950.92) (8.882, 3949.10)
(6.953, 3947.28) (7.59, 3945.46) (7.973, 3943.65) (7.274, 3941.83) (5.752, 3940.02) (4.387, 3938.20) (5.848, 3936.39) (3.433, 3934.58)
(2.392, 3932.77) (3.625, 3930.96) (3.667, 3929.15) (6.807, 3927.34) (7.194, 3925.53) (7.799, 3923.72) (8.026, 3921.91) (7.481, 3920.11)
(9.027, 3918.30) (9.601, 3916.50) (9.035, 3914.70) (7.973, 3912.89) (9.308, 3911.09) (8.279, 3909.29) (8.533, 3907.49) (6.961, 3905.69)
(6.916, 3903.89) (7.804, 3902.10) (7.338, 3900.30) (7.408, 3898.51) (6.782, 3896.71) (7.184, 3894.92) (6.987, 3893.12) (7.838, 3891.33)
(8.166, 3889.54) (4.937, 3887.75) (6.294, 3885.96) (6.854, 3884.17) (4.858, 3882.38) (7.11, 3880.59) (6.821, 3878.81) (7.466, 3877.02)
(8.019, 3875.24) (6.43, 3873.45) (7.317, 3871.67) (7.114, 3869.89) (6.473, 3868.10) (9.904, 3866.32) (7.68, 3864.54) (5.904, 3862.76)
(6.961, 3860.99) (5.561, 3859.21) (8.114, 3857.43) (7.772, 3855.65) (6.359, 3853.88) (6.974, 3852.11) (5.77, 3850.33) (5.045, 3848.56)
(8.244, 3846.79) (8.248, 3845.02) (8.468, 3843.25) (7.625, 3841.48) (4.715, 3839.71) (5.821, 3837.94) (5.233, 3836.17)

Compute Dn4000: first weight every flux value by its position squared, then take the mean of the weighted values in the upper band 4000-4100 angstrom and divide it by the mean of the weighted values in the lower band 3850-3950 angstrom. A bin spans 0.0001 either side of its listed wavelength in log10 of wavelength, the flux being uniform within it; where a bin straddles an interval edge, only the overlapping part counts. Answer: 1.63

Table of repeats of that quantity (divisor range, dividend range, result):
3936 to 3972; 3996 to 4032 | 1.66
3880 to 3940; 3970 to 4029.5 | 1.48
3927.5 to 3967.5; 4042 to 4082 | 1.76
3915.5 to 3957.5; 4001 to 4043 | 1.64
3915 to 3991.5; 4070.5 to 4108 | 1.60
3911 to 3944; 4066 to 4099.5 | 1.74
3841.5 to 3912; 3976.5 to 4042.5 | 1.52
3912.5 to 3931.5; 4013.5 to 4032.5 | 1.50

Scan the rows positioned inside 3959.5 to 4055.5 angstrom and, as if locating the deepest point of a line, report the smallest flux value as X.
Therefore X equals 3.982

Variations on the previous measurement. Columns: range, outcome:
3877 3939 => 2.392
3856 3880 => 5.561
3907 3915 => 7.973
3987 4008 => 8.813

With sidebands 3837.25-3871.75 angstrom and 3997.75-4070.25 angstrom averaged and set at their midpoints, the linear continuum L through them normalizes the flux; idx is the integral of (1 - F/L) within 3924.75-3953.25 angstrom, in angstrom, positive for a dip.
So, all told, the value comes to 8.4 angstrom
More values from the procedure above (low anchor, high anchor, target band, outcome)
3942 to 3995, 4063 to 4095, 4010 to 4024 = -2.8 angstrom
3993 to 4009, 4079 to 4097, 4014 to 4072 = 0.9 angstrom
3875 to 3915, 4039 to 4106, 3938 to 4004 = 7.1 angstrom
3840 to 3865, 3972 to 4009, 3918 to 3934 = 4.1 angstrom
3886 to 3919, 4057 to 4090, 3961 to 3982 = 6.2 angstrom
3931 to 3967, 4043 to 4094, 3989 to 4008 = -4.5 angstrom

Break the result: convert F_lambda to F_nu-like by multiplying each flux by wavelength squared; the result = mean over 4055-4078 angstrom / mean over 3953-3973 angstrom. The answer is 1.78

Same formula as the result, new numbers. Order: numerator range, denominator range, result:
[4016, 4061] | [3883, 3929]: 1.50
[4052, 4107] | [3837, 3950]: 1.65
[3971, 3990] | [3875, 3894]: 1.25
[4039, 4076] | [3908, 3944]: 1.66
